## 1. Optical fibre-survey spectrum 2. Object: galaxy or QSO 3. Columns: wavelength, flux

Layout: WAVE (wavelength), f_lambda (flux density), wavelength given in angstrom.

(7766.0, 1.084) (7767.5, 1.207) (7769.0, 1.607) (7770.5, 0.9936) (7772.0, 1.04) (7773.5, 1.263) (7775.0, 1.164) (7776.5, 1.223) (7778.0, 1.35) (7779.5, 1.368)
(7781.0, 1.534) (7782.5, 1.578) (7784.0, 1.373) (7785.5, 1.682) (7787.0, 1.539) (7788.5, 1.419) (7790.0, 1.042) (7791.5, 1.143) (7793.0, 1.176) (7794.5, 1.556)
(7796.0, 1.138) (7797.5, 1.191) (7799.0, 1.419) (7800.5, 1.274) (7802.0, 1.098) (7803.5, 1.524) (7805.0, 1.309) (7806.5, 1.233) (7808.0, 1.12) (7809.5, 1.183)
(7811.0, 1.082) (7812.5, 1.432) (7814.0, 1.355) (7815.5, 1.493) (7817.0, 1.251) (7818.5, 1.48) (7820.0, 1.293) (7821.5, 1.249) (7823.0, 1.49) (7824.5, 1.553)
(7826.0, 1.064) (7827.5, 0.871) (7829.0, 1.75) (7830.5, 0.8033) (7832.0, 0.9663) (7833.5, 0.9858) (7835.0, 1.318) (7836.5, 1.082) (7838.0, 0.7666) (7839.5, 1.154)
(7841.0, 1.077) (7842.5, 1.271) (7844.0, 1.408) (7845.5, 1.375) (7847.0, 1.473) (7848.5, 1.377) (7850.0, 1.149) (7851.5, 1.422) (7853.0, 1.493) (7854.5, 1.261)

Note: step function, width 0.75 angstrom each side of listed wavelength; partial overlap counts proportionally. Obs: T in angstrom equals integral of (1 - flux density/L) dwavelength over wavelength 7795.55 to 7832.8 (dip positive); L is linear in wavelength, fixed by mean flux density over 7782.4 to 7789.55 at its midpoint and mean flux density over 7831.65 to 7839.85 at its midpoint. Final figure -1.0 angstrom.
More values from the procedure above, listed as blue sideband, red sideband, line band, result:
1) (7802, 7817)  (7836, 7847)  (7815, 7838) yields 0.2 angstrom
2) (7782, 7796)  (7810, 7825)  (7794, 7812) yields 1.4 angstrom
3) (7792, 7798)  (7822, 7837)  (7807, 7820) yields -0.8 angstrom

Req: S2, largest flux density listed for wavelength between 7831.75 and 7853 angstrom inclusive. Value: 1.493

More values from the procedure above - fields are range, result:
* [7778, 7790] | 1.682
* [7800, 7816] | 1.524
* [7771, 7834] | 1.75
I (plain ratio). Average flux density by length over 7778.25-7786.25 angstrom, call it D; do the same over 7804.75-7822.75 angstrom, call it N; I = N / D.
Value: 0.9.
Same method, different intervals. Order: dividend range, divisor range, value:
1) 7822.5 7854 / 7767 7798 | 0.93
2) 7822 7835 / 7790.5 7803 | 0.95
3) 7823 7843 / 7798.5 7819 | 0.88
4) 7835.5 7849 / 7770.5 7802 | 0.93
